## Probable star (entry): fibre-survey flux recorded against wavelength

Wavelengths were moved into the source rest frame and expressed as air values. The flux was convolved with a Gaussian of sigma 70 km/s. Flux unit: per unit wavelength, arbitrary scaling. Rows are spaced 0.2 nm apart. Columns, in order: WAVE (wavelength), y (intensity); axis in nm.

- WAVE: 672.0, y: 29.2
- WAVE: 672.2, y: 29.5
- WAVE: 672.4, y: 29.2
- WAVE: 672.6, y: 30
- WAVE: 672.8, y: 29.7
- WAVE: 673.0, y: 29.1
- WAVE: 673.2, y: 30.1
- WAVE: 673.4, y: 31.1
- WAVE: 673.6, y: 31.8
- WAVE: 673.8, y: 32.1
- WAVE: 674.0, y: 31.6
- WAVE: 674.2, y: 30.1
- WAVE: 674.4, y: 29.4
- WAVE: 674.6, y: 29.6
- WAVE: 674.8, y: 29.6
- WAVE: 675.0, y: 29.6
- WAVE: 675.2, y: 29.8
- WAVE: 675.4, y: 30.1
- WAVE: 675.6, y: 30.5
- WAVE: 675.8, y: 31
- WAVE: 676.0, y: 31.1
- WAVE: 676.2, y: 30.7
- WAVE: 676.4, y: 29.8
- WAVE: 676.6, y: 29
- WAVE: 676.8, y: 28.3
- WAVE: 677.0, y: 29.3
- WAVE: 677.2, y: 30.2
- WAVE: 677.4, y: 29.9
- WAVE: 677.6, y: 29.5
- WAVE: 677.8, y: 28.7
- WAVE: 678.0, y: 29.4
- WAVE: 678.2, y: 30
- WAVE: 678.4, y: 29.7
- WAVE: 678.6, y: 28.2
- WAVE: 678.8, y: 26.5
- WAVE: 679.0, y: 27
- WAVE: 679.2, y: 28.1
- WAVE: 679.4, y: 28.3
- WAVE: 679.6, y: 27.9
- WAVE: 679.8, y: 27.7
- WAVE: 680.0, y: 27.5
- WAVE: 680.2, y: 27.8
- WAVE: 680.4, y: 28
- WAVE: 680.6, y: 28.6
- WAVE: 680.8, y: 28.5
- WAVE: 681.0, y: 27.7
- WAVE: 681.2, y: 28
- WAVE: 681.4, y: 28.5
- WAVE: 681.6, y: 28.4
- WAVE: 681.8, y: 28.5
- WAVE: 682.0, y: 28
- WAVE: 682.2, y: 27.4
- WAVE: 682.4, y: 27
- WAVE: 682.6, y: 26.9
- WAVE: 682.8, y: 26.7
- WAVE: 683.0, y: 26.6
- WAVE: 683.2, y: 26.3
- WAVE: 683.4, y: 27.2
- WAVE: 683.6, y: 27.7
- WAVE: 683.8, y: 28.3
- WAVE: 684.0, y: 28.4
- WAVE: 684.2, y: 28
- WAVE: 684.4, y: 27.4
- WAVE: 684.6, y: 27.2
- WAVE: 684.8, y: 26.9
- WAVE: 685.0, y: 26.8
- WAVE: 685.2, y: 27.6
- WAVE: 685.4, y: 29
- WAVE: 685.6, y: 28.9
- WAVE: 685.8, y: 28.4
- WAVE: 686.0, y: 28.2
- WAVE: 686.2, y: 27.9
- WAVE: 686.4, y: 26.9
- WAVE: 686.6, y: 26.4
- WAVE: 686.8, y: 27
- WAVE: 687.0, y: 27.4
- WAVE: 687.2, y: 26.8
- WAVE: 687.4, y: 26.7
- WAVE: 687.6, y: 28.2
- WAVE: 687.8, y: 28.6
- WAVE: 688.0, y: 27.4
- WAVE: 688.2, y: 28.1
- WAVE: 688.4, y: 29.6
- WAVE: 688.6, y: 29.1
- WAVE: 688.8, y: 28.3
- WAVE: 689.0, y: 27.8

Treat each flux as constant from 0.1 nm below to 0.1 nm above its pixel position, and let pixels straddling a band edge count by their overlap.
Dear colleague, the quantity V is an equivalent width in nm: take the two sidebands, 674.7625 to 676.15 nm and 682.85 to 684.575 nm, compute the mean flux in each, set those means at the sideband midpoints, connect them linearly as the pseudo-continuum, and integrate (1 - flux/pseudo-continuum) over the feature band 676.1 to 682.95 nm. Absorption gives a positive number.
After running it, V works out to 0.12 nm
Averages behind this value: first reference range 30.3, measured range 28.4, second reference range 27.5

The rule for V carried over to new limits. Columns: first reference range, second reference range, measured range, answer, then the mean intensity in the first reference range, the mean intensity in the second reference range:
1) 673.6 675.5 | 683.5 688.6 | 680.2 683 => 0.09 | 30.3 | 27.8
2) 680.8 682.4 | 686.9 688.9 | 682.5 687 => 0.09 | 28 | 28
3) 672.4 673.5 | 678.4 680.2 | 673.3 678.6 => -0.21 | 29.9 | 27.8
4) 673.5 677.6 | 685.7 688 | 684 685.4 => 0.02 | 30.2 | 27.5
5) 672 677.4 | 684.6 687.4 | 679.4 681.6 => 0.05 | 30.1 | 27.5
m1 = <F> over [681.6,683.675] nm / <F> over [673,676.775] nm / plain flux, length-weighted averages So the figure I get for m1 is 0.9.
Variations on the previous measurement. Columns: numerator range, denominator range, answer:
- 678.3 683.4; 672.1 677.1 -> 0.92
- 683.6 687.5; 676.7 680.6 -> 0.97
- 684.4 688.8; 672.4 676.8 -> 0.92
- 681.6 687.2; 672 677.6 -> 0.92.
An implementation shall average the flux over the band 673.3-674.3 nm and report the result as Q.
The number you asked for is 31.3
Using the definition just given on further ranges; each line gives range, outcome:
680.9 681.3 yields 27.9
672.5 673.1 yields 29.6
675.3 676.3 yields 30.7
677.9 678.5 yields 29.7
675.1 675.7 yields 30.1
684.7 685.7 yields 27.8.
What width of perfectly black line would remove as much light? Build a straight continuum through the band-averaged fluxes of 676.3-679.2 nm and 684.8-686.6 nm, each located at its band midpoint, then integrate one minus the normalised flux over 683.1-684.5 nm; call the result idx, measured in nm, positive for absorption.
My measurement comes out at 0.02 nm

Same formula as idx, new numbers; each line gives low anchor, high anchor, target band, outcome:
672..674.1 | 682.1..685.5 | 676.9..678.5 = -0.028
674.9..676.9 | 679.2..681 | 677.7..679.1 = 0.016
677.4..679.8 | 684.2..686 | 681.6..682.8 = 0.024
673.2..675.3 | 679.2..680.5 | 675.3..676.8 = -0.028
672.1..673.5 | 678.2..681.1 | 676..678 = -0.059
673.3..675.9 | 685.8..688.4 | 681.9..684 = 0.094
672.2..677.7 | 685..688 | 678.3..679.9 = 0.070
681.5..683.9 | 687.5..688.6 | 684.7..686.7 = 0.021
